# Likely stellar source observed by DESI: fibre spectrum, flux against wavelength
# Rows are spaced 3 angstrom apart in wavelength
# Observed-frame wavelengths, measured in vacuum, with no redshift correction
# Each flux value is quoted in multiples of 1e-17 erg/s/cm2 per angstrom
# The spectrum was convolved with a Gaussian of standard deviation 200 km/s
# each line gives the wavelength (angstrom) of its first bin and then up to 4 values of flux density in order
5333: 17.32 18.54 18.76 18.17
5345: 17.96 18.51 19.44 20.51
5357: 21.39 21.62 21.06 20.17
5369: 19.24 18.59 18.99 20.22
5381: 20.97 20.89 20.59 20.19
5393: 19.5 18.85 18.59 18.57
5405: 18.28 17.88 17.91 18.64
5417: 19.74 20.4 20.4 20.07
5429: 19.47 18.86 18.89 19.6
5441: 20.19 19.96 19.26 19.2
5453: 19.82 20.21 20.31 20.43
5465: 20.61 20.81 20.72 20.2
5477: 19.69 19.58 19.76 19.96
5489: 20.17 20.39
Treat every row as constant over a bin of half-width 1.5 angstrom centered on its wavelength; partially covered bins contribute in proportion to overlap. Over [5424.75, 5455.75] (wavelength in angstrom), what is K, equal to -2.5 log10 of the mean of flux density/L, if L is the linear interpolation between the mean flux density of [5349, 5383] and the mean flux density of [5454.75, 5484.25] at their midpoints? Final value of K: 0.04 mag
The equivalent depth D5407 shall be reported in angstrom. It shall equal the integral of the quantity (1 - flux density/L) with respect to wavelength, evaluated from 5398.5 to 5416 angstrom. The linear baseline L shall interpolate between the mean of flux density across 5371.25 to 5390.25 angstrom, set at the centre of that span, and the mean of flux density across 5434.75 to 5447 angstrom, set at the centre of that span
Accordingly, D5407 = 1.4 angstrom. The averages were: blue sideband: 20.1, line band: 18.3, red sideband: 19.7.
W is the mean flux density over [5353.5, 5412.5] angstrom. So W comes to 19.7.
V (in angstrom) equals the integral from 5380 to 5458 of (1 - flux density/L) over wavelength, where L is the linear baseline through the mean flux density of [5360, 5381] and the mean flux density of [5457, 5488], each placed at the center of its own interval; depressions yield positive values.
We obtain 2.22 angstrom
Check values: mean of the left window 19.9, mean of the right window 20.2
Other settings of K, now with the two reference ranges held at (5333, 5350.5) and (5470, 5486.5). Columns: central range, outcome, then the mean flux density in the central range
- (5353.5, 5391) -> -0.09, 20.3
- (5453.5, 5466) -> -0.03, 20.3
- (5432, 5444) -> 0.00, 19.5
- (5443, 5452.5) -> 0.01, 19.5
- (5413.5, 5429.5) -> -0.03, 19.9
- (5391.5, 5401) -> 0.00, 19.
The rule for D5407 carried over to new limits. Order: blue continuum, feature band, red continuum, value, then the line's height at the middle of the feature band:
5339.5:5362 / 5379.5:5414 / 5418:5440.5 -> 0.7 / 19.7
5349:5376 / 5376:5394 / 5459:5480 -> -0.2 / 20.2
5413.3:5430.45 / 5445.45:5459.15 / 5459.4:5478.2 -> 0.3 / 20.2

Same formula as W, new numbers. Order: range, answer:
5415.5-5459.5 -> 19.7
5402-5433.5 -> 19.1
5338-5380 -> 19.6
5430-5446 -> 19.5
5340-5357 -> 19.1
